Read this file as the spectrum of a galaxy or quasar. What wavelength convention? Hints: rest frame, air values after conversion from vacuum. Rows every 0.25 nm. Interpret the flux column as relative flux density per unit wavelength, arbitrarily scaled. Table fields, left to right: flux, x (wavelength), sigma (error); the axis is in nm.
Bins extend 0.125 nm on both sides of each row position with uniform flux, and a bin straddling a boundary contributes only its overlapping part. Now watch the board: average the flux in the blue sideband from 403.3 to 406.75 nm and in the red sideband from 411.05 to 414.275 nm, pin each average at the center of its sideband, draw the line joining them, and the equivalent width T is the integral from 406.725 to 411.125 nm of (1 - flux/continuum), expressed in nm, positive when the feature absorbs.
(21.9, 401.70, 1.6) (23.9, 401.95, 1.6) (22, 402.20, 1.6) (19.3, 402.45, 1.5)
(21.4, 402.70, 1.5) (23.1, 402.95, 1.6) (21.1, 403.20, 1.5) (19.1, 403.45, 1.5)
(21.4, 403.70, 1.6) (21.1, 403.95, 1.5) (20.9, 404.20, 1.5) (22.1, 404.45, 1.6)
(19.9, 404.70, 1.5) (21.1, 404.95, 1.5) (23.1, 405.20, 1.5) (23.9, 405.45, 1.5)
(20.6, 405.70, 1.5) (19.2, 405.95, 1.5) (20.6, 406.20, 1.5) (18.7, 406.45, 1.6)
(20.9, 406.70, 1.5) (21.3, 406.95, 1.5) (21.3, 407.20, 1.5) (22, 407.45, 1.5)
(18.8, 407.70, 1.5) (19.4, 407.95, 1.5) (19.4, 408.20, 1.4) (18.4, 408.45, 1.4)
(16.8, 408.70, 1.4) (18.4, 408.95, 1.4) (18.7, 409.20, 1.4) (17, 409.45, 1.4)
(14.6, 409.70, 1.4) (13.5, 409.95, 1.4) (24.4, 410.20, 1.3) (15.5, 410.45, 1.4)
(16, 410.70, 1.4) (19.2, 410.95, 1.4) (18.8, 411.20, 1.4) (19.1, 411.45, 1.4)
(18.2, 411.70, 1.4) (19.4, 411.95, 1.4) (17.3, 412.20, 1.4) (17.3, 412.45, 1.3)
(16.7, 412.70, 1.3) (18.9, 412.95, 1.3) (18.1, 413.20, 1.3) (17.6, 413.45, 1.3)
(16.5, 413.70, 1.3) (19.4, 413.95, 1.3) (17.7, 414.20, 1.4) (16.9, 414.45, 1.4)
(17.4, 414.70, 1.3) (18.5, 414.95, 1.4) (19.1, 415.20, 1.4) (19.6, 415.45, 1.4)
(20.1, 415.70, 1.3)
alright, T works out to 0.21 nm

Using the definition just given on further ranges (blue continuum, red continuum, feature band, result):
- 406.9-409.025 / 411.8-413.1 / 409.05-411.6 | 0.13 nm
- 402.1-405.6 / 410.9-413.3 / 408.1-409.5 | 0.10 nm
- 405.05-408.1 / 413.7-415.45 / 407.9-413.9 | 0.46 nm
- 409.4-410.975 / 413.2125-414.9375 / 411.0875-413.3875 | -0.11 nm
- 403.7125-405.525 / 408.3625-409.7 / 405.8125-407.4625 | -0.06 nm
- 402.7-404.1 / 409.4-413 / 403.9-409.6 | -0.12 nm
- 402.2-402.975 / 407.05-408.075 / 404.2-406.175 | -0.06 nm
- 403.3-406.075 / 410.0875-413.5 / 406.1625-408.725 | 0.02 nm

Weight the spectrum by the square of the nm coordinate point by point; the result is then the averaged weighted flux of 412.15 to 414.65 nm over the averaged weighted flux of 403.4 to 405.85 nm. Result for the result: 0.9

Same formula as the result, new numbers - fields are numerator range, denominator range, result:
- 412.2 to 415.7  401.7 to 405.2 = 0.89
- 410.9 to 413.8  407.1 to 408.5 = 0.93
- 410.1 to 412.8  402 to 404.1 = 0.90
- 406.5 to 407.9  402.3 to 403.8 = 1.01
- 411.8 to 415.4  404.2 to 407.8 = 0.89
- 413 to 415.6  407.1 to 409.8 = 1.00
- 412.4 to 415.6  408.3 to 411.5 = 1.04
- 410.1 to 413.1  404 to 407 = 0.90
